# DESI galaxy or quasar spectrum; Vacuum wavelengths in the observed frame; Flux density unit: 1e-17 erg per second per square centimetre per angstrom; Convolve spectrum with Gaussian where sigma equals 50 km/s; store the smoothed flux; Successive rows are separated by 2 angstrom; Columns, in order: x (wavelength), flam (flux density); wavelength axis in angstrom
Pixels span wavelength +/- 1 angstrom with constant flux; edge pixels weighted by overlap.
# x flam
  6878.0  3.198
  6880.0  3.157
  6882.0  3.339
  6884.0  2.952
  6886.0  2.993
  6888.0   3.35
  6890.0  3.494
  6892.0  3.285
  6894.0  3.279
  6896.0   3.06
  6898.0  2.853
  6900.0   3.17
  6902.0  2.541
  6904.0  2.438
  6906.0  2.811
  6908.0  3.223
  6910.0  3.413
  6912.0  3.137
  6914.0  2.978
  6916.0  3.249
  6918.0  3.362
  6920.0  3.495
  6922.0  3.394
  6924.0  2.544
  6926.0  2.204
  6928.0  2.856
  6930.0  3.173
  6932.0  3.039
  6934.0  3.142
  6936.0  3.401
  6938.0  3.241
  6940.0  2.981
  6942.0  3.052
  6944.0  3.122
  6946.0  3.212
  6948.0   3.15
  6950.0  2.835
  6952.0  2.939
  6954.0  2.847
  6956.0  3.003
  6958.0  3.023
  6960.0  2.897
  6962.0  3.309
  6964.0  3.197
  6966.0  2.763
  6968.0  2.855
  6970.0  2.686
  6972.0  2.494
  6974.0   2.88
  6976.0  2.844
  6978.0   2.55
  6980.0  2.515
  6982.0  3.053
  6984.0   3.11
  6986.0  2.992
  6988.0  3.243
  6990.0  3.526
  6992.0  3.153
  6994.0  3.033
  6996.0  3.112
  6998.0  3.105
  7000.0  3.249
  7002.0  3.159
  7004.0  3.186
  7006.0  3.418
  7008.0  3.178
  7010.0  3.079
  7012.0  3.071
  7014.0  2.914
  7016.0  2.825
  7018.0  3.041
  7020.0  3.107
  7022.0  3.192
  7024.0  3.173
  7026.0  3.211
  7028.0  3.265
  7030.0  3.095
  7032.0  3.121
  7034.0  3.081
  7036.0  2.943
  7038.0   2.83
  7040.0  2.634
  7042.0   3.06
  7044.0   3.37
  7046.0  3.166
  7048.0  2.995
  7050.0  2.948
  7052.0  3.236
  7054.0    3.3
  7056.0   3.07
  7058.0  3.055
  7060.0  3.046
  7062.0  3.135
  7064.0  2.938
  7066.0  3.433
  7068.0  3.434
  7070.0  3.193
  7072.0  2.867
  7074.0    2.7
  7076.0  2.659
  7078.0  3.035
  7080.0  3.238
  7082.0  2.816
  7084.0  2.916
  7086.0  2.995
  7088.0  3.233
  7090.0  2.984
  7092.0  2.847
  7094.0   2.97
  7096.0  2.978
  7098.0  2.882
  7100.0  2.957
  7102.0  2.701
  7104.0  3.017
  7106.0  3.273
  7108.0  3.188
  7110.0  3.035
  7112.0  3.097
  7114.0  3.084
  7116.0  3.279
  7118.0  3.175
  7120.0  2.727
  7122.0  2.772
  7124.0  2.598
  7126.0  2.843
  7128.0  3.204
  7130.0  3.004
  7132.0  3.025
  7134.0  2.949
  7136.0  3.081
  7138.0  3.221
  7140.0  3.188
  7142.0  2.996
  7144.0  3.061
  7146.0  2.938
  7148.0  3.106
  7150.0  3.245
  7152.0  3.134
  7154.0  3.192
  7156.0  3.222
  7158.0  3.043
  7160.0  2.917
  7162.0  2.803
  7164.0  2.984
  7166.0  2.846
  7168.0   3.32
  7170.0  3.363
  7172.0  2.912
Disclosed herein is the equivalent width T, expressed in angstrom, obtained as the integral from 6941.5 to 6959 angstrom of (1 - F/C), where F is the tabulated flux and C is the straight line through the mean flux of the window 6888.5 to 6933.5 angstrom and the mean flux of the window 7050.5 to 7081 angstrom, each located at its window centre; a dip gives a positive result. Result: 0.2 angstrom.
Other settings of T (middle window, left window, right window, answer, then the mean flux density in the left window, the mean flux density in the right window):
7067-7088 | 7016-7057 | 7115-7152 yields 0.4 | 3.09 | 3.03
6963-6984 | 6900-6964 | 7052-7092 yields 1.7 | 3.04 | 3.05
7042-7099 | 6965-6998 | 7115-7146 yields -1.5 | 2.93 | 3.01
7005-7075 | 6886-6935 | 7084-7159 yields -1.1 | 3.06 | 3.03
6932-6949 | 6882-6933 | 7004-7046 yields -0.5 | 3.06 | 3.08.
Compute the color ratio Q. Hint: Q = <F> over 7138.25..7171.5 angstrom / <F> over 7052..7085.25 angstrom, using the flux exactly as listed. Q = 1.0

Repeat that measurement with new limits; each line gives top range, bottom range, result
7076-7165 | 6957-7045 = 0.99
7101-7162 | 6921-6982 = 1.03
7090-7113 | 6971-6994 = 1.02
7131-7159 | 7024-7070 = 1.00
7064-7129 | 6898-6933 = 1.00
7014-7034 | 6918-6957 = 1.02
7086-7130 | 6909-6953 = 0.97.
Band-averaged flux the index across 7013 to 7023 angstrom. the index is 3.02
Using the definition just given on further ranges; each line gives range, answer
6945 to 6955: 3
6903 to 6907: 2.62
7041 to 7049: 3.15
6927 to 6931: 3.01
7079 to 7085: 2.99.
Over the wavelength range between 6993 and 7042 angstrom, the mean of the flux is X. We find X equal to 3.08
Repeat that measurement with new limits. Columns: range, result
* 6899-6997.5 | 3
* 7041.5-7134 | 3.03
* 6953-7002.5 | 2.98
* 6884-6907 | 3.02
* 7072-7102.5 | 2.93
